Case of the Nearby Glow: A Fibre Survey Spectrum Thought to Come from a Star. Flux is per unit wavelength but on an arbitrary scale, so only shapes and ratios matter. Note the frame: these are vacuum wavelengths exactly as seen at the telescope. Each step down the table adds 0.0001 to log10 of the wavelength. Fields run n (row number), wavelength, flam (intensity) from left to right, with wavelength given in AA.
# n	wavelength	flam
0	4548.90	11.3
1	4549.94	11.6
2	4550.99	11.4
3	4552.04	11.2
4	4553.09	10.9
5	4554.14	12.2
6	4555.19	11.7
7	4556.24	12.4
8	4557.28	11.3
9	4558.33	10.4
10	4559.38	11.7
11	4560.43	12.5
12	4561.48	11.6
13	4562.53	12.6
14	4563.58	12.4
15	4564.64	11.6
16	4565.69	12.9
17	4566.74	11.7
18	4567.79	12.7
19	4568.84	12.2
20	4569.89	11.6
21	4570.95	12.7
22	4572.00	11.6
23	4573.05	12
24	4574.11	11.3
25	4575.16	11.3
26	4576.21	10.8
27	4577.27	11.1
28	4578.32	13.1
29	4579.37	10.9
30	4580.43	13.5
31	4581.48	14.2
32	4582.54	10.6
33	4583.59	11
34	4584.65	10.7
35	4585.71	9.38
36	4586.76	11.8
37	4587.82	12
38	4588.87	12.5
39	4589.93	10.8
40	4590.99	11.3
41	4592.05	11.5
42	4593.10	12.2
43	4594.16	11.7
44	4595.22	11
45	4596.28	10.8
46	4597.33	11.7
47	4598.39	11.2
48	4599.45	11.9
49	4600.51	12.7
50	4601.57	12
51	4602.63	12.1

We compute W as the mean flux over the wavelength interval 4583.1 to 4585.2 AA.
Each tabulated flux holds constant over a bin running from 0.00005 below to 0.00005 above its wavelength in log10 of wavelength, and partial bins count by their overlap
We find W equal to 10.8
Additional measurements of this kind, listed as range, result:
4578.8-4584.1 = 12.1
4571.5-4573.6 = 11.8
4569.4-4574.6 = 11.8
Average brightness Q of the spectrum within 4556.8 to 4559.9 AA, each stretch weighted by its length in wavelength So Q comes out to 11.1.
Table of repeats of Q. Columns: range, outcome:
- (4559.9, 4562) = 12.1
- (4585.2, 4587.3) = 10.6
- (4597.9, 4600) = 11.6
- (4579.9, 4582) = 13.9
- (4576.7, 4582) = 12.5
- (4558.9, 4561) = 12.1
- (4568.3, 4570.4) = 11.9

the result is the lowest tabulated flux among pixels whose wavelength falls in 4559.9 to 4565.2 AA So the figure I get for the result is 11.6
